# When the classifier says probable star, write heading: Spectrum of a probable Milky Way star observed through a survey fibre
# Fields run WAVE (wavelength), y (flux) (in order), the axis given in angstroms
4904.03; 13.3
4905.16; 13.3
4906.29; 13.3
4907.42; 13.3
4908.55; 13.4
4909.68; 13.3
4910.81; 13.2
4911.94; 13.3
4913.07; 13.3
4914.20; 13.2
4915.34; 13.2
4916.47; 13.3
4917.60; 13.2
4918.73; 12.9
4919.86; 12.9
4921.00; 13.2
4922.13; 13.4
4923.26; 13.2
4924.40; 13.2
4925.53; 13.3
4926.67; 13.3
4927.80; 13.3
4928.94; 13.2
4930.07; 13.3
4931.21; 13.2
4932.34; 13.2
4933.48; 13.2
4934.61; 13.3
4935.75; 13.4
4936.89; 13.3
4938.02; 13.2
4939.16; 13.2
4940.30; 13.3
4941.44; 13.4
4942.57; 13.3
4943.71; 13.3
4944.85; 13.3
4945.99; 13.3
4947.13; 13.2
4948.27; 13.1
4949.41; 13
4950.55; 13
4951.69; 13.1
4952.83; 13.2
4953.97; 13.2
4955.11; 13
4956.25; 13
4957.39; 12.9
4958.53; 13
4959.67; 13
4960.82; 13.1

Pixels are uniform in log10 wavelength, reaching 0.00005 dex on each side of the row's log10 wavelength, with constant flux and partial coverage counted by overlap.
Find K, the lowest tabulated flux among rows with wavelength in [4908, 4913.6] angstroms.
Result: 13.2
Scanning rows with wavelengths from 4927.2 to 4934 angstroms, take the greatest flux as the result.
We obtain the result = 13.3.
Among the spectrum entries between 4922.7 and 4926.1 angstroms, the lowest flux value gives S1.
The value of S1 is 13.2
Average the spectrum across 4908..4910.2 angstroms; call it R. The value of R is 13.4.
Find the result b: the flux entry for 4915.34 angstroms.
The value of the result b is 13.2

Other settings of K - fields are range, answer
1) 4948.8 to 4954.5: 13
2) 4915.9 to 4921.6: 12.9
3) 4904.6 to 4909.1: 13.3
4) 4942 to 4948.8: 13.1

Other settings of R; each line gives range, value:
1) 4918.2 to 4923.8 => 13.1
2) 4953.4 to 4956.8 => 13.1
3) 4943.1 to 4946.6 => 13.3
